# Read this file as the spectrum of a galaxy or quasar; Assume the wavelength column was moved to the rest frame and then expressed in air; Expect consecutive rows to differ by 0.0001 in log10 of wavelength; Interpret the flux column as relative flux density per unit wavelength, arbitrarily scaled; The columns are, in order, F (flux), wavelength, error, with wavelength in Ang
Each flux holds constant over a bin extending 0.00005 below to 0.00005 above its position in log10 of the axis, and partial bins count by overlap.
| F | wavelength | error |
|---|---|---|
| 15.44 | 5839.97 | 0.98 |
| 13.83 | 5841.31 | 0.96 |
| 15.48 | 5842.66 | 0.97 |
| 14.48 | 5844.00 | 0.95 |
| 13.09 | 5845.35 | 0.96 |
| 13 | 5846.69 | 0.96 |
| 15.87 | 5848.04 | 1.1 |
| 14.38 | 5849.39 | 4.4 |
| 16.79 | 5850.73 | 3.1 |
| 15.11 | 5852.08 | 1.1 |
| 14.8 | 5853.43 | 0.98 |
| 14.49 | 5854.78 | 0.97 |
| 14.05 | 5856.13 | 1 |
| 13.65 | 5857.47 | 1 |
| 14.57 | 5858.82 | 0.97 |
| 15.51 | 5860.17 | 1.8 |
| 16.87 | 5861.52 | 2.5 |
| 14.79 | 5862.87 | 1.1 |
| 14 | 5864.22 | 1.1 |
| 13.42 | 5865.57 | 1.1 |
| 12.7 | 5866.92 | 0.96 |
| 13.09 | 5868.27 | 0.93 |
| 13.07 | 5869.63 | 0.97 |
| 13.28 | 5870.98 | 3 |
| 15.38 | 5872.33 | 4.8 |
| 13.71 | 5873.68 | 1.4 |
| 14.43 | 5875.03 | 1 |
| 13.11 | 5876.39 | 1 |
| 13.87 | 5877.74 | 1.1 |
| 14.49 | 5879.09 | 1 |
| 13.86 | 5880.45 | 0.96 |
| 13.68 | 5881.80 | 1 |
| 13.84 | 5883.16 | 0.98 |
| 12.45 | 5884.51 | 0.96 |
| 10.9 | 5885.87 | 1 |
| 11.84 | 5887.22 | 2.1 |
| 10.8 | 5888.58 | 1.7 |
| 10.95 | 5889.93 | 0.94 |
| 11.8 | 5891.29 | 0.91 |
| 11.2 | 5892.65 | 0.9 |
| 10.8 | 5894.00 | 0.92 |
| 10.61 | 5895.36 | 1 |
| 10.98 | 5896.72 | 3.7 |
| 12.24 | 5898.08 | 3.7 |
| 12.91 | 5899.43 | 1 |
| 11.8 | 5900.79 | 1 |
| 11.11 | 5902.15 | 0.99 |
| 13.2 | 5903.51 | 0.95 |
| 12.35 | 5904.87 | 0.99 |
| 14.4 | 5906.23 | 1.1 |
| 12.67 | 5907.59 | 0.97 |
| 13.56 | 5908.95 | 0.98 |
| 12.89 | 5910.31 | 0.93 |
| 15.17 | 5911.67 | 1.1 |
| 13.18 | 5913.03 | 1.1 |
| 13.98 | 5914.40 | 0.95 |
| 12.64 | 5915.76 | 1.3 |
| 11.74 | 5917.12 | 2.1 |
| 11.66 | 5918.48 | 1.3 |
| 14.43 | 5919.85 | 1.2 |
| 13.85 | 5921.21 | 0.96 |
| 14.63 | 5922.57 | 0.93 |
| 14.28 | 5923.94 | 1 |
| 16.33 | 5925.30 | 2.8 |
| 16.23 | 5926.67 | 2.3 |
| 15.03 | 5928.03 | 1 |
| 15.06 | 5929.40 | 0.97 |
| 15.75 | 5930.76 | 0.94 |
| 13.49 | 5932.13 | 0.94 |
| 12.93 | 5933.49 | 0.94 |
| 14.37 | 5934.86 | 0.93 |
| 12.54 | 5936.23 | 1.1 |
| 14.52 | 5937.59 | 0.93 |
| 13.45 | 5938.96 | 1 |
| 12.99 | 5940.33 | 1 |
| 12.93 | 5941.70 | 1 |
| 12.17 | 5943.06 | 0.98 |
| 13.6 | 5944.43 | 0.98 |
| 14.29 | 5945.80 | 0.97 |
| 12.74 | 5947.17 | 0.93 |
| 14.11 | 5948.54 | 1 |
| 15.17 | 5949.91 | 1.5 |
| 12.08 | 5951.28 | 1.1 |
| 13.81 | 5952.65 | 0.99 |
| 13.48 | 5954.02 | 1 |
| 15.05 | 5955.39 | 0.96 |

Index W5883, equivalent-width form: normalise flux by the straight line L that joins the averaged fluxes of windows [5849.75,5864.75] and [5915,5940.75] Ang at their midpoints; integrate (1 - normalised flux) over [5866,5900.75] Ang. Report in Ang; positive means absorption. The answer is 4.7 Ang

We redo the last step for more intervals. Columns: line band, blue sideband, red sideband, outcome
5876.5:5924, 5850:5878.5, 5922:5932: 6.88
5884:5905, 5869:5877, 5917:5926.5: 3.55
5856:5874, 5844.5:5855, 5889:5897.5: -1.00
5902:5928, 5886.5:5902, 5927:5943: -2.00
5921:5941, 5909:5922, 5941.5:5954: -1.49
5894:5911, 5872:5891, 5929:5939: 1.39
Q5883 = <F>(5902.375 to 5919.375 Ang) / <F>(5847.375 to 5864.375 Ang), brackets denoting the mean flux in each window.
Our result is 0.87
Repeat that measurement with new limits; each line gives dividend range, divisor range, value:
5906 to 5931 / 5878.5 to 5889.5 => 1.11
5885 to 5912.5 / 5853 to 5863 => 0.82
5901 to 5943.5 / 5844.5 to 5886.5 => 0.97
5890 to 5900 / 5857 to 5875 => 0.81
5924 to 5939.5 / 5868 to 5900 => 1.15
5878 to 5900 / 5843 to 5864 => 0.82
